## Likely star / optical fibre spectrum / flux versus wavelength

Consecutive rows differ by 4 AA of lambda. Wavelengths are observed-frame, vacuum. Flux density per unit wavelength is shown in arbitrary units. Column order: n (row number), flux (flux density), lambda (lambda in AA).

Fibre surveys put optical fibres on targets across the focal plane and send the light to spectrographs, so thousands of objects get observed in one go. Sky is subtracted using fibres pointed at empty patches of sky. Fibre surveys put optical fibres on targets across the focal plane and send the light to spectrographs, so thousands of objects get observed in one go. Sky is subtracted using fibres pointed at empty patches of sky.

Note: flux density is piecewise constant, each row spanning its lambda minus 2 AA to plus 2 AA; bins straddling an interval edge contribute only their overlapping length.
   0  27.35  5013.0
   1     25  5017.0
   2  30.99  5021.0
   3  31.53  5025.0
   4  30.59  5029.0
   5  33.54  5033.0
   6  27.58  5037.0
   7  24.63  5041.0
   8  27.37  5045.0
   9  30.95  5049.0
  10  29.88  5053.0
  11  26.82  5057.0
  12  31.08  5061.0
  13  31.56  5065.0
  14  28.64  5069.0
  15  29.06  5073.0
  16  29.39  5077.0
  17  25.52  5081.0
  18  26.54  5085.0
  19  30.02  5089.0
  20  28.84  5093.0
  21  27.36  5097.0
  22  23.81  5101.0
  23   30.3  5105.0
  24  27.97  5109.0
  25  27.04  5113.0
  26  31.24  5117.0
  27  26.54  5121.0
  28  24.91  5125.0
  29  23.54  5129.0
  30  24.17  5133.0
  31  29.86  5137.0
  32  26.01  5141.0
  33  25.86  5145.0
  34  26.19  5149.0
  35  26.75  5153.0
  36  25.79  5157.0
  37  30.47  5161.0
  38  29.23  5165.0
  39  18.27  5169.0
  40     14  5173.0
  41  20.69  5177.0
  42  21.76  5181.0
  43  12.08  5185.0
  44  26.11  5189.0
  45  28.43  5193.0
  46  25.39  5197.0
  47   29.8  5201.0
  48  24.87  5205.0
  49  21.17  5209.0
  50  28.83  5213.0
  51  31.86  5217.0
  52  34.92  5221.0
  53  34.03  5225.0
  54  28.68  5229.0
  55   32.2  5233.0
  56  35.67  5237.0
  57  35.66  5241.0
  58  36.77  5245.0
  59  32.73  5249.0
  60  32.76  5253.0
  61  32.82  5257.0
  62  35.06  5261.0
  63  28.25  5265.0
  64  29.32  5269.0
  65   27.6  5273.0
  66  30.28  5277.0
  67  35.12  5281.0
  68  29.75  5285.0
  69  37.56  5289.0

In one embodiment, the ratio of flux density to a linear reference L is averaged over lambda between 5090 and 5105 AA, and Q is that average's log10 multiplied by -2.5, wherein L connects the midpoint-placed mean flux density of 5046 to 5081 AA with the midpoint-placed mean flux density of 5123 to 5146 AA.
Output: 0.01 mag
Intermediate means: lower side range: 29.4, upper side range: 25.7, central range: 27.4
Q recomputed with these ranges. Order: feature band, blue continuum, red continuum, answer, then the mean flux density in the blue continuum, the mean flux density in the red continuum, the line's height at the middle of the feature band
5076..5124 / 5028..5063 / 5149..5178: -0.04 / 29.1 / 23.9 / 26.7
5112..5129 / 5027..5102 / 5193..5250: 0.09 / 28.7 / 30.8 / 29.4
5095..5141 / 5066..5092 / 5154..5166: 0.05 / 28.3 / 28.3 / 28.3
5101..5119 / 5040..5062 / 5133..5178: -0.08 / 28.5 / 24.9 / 26.5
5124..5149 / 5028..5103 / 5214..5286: 0.17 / 28.6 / 32.4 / 30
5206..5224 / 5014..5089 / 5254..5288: 0.05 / 28.9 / 31.3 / 30.7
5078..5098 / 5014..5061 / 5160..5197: -0.05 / 29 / 22.3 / 26.6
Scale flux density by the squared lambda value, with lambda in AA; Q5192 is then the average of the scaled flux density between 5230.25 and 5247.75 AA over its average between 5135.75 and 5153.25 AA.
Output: 1.3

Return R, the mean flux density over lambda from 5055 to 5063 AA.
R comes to 28.9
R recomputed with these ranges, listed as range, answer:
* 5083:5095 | 28.5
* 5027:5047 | 28.7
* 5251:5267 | 32.2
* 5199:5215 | 26.2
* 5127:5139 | 25.9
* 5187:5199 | 26.6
